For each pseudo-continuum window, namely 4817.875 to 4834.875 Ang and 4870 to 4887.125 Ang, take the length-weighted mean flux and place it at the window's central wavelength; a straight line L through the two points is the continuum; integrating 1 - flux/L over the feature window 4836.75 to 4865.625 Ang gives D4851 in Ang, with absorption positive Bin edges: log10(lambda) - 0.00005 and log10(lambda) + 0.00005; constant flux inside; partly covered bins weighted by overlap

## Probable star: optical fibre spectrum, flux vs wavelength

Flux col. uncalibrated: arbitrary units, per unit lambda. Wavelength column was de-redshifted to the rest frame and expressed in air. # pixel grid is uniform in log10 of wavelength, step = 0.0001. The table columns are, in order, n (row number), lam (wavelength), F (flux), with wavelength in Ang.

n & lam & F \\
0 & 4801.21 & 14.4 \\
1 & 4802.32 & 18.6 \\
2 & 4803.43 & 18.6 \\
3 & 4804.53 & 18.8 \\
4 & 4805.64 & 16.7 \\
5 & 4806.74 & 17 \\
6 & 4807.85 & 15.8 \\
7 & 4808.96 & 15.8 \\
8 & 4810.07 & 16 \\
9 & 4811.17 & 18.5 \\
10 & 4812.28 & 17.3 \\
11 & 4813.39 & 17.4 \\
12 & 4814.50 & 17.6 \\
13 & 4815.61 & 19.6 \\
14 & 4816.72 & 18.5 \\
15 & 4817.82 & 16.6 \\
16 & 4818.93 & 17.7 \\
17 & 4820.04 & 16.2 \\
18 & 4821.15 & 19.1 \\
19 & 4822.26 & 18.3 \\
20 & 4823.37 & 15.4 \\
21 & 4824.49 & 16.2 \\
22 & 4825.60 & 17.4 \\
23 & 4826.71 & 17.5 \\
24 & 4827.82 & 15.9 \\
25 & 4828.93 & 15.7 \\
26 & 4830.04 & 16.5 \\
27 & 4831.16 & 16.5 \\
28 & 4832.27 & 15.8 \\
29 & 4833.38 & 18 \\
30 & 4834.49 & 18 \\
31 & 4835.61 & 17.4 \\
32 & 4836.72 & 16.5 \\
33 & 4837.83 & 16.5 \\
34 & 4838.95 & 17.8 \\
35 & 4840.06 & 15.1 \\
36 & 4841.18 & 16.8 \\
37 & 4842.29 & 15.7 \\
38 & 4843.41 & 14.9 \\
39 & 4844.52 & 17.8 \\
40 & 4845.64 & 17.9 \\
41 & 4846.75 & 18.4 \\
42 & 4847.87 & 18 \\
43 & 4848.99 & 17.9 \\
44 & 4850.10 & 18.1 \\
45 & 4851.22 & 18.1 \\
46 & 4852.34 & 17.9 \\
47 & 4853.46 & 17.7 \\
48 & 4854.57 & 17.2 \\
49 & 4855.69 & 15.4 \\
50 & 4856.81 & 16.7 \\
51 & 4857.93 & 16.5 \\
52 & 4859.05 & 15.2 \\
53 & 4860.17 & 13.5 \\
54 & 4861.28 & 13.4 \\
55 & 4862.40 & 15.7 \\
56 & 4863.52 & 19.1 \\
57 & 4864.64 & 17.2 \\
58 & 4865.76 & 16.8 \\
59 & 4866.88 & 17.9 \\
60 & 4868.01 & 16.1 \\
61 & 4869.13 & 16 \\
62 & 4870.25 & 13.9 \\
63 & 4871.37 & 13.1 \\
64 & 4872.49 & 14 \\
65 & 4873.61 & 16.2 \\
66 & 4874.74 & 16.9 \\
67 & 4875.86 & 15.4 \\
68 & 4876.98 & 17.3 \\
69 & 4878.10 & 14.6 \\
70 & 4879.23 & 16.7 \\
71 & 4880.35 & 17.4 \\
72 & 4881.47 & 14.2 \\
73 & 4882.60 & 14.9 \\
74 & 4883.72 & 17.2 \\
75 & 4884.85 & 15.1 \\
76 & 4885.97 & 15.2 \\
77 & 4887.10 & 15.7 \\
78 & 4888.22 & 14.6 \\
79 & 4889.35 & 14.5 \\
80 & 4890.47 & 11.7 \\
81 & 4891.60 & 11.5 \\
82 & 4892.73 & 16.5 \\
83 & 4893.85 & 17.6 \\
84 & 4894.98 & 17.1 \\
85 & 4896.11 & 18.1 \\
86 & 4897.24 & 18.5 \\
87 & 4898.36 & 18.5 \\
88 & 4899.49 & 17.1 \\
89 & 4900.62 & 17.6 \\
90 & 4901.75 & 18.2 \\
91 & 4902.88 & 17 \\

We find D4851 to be -0.9 Ang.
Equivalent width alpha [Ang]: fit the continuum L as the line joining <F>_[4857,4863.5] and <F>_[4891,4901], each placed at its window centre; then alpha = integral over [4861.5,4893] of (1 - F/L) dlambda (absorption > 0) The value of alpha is 1.04 Ang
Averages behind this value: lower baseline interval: 15.3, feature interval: 15.5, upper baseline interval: 16.9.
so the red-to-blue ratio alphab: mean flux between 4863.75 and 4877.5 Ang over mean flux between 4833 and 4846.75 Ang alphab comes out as 0.9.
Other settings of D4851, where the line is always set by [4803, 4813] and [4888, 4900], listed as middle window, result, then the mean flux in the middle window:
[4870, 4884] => 0.6 Ang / 15.5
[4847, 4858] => -0.6 Ang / 17.4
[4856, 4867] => 0.2 Ang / 16.1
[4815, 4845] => -0.1 Ang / 16.9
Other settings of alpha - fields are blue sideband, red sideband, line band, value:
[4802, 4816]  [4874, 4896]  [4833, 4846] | -0.11 Ang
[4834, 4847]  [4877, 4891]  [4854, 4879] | 0.09 Ang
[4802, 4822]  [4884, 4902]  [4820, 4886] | 1.30 Ang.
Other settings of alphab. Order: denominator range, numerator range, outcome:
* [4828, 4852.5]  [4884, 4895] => 0.88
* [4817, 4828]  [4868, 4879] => 0.90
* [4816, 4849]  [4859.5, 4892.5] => 0.90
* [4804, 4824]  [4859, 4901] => 0.91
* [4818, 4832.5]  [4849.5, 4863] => 0.97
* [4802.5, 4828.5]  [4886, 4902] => 0.93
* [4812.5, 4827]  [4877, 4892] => 0.86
